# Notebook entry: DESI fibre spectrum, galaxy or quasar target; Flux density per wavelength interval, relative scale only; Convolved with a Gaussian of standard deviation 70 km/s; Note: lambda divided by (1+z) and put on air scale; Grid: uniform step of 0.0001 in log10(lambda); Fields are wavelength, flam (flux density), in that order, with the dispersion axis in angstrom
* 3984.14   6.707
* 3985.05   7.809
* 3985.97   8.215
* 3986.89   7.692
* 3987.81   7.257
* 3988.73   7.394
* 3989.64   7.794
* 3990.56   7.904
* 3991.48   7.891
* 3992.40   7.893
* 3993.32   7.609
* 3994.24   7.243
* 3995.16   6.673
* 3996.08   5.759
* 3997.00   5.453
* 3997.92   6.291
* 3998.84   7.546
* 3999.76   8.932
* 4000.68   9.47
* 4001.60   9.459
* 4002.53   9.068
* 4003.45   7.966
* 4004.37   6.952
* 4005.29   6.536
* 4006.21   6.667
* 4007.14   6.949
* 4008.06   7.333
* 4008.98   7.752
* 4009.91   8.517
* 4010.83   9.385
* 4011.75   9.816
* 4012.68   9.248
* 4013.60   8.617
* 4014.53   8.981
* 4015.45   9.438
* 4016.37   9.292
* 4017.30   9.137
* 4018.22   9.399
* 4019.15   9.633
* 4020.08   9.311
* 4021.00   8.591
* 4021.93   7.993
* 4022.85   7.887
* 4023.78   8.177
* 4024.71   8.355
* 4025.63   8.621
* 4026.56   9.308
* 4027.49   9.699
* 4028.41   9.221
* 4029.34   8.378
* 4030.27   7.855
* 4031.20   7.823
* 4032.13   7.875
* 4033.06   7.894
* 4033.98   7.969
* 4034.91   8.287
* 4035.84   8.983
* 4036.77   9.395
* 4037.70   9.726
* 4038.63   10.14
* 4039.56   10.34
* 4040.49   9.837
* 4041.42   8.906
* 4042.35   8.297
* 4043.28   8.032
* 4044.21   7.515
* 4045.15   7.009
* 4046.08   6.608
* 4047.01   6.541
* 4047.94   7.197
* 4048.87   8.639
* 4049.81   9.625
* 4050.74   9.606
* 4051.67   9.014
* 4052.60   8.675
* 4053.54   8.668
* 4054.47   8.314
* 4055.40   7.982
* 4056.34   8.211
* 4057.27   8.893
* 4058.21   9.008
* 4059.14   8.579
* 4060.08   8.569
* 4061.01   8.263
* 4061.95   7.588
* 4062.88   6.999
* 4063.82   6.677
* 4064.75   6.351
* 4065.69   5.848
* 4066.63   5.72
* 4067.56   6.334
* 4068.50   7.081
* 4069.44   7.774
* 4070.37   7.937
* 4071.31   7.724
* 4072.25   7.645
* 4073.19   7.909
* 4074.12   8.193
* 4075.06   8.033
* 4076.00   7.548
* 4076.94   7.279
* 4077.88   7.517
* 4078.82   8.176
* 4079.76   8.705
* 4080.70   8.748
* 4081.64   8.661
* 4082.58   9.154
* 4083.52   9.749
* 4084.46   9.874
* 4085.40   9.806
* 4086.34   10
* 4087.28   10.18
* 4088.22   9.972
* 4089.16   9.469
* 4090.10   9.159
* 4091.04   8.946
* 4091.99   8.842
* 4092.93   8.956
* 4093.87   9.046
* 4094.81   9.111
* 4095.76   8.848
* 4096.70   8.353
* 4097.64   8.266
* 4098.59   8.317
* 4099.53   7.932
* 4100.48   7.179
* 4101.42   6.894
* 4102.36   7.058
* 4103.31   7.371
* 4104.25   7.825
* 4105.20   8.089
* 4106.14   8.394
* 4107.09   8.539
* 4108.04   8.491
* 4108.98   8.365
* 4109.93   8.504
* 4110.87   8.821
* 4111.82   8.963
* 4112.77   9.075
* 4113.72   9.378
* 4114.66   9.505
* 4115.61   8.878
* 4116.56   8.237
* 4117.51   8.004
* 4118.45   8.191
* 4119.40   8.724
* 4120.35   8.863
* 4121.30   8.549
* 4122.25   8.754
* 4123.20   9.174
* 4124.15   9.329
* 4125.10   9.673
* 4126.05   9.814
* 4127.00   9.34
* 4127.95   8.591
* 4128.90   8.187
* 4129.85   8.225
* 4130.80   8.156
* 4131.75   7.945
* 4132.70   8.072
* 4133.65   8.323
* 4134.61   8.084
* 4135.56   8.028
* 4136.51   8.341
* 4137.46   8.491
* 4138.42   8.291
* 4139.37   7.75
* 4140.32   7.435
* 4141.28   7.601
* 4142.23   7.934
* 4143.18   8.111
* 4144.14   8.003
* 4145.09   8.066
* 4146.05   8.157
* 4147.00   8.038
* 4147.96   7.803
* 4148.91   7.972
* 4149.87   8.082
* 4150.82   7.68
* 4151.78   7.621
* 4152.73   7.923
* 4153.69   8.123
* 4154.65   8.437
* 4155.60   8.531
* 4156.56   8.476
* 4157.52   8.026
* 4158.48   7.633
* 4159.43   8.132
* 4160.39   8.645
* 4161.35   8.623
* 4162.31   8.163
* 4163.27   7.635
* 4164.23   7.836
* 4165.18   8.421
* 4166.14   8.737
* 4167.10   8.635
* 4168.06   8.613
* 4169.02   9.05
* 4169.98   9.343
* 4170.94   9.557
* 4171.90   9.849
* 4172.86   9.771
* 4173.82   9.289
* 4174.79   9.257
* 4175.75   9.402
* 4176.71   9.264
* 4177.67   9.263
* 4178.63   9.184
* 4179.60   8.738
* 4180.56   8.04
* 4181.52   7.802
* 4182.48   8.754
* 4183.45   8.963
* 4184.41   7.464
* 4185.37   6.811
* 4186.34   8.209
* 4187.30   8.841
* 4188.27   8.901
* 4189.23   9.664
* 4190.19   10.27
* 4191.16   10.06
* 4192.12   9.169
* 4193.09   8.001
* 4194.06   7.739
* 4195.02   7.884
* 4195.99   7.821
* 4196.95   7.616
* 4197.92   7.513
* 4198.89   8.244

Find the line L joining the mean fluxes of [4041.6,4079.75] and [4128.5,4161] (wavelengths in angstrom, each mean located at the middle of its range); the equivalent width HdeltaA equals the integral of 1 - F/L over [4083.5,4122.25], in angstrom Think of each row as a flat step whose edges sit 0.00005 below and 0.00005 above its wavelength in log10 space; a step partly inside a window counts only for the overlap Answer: -3.7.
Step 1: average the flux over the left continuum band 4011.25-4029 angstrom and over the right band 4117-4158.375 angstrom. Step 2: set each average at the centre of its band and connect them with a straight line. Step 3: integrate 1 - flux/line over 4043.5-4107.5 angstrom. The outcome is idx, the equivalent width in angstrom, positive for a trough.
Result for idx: 3.5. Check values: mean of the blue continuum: 8.98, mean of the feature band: 8.19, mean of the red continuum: 8.29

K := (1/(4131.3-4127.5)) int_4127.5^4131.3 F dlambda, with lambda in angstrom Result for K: 8.29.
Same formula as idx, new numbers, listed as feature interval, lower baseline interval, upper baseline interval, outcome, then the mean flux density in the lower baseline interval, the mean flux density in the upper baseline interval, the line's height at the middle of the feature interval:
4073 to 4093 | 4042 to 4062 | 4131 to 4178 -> -1.44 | 8.23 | 8.37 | 8.27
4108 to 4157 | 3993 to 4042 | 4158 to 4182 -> 1.51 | 8.41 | 8.76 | 8.67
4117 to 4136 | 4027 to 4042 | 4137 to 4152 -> -1.18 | 8.89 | 7.94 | 8.1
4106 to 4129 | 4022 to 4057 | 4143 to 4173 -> -1.17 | 8.5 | 8.35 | 8.4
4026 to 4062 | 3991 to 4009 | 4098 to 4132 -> -3.13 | 7.47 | 8.48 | 7.86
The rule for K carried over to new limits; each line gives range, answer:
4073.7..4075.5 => 8.1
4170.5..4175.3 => 9.53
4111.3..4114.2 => 9.13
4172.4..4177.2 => 9.39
